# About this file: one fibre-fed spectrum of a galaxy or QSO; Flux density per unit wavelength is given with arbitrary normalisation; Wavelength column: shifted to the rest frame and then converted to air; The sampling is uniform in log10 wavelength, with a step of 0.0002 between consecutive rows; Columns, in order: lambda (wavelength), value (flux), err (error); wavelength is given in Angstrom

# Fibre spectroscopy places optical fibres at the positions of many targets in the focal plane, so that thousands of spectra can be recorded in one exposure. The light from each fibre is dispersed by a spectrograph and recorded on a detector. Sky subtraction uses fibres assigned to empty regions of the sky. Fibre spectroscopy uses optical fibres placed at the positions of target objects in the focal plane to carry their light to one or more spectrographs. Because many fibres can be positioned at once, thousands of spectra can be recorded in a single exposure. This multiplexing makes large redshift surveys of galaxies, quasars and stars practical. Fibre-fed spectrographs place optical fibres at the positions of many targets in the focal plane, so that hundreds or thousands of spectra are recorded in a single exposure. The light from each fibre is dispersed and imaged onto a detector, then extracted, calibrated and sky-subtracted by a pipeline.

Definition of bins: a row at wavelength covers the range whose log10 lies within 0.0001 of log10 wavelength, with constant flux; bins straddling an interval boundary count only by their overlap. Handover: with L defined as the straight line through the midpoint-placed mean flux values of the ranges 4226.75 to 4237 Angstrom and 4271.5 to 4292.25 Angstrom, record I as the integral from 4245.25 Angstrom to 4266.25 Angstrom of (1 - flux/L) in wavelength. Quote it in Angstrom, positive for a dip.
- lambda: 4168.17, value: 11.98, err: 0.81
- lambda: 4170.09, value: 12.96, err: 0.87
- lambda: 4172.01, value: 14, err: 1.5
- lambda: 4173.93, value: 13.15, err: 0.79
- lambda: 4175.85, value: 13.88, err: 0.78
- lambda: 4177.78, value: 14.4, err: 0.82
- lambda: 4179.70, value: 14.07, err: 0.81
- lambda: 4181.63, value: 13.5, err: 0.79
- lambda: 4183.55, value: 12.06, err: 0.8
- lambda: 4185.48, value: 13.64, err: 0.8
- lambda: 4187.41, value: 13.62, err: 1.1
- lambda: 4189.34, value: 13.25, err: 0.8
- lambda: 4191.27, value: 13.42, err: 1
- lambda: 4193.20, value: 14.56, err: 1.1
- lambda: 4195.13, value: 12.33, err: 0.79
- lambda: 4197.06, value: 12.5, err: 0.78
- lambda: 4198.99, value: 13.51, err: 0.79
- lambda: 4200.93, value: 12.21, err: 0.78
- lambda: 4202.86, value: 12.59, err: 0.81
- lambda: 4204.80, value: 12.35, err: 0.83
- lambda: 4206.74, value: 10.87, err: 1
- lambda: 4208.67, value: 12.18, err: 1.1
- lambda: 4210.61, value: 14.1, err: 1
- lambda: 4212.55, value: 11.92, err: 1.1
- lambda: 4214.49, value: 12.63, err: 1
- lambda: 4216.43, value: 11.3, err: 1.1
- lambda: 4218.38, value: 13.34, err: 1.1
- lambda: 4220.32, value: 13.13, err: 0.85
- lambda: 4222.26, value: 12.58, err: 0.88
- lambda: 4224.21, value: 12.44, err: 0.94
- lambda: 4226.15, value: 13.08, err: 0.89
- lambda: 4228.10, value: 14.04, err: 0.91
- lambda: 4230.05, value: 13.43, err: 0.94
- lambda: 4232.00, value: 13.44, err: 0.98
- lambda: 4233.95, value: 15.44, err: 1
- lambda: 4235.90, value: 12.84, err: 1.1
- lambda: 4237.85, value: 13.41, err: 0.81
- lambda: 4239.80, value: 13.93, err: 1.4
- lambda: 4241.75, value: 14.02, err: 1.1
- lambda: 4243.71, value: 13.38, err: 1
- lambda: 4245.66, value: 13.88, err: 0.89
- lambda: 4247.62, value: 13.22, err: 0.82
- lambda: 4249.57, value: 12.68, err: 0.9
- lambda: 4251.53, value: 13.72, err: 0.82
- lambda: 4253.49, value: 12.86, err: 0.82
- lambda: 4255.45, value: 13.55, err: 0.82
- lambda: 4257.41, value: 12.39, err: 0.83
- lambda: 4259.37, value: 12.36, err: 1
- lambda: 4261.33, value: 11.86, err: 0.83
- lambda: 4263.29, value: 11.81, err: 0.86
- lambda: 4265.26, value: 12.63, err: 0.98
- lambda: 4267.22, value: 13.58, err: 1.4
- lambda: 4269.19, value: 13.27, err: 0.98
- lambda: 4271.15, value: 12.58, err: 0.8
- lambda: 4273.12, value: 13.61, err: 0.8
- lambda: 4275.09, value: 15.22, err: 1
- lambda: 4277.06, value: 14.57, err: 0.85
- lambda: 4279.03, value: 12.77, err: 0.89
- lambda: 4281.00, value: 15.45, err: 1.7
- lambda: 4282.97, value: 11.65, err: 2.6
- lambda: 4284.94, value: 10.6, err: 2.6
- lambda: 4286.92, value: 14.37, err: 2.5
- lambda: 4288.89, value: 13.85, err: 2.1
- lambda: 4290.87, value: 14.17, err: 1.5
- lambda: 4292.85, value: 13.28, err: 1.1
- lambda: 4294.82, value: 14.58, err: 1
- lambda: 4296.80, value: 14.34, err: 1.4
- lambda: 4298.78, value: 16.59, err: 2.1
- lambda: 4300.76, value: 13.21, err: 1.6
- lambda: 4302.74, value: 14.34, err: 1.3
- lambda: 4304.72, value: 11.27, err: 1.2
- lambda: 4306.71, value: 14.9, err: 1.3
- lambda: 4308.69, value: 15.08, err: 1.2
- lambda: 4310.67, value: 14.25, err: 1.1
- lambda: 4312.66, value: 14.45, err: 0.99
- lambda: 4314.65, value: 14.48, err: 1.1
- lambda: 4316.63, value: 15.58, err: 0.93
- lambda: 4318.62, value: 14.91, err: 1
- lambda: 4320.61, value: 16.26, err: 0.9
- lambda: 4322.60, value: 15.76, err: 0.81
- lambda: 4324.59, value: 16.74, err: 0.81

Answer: 1.4 Angstrom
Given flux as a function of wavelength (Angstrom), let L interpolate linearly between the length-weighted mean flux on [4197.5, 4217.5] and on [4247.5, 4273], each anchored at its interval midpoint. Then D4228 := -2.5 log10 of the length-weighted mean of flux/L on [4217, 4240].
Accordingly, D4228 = -0.07 mag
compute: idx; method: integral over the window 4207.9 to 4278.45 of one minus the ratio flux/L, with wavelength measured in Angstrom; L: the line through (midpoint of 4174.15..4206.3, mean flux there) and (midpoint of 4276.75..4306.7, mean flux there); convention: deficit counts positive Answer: 1.4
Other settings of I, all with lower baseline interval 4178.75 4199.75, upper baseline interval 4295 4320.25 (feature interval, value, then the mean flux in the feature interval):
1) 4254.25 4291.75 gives 2.6 Angstrom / 13.2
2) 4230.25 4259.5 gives 0.9 Angstrom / 13.4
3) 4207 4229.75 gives 1.4 Angstrom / 12.8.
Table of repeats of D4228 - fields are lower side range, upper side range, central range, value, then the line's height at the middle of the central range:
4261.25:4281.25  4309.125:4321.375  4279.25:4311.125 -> 0.032 mag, 14.3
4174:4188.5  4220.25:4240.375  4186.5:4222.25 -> 0.061 mag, 13.5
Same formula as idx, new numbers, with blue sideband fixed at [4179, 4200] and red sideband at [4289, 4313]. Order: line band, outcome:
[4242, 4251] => 0.2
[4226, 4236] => -0.2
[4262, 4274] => 0.9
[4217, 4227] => 0.5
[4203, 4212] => 0.7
